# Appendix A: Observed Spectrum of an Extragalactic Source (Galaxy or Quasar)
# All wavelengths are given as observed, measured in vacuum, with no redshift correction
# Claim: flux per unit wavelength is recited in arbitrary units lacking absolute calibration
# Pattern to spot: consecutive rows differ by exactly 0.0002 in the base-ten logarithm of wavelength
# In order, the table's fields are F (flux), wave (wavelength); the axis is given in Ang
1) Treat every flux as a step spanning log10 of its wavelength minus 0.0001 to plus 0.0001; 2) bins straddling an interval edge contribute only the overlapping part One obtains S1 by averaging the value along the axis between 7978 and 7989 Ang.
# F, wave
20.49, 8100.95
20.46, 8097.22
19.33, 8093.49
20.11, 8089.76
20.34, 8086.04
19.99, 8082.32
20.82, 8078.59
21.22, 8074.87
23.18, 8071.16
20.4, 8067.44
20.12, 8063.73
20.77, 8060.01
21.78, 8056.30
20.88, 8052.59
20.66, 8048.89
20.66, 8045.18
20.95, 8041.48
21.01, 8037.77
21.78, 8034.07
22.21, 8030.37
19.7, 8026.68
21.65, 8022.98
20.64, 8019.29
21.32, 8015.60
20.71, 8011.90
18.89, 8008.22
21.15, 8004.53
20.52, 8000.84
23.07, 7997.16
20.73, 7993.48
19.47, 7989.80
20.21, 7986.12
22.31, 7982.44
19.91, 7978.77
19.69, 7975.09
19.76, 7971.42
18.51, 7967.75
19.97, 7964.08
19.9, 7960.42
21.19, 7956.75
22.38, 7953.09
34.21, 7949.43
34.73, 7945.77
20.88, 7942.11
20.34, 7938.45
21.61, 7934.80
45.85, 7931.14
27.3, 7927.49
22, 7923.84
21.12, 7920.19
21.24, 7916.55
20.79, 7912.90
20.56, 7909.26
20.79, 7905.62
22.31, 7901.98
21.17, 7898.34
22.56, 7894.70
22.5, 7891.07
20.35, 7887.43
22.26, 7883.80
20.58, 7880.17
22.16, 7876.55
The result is 20.8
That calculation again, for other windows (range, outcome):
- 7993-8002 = 21.6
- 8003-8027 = 20.6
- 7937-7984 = 22.6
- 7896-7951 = 24.9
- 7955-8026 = 20.5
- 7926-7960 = 27.3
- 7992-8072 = 21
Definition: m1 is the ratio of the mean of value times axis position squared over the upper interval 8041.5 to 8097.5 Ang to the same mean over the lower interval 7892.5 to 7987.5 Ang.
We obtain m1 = 0.9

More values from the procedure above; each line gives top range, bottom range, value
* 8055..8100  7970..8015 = 1.03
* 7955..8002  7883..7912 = 0.97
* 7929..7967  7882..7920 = 1.22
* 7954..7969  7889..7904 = 0.93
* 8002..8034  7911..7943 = 0.86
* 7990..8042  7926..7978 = 0.87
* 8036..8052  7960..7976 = 1.09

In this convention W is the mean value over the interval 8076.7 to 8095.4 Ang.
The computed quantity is 20.1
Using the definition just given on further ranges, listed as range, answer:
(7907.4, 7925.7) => 21.2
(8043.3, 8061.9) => 20.9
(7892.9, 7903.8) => 22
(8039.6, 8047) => 20.8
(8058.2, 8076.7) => 21.1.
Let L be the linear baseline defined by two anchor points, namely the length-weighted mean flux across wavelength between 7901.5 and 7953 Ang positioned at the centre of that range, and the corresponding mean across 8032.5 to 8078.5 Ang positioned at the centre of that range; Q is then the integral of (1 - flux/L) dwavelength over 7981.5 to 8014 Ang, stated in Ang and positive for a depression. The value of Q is 3.1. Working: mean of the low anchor 25.3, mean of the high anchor 21.1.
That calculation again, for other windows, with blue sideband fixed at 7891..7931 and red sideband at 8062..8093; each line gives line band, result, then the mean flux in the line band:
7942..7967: -2.6 Ang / 24.7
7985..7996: 0.8 Ang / 20.3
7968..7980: 1.4 Ang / 19.6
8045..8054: 0.2 Ang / 20.7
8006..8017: 0.7 Ang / 20.3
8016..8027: 0.3 Ang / 20.9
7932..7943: -0.2 Ang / 23.1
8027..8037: -0.1 Ang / 21.6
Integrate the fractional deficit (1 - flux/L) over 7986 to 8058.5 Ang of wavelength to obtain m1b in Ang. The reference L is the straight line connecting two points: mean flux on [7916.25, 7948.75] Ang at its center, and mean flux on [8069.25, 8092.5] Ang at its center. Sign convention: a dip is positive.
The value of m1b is 6.9 Ang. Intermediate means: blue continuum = 26.6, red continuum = 20.9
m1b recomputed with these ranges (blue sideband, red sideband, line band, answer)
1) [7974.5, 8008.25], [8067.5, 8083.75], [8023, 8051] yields -0.1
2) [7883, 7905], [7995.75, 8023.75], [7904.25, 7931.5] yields -2.9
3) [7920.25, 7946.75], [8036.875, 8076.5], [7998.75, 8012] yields 1.8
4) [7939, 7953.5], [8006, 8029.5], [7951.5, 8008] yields 8.9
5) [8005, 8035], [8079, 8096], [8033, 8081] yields -1.6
